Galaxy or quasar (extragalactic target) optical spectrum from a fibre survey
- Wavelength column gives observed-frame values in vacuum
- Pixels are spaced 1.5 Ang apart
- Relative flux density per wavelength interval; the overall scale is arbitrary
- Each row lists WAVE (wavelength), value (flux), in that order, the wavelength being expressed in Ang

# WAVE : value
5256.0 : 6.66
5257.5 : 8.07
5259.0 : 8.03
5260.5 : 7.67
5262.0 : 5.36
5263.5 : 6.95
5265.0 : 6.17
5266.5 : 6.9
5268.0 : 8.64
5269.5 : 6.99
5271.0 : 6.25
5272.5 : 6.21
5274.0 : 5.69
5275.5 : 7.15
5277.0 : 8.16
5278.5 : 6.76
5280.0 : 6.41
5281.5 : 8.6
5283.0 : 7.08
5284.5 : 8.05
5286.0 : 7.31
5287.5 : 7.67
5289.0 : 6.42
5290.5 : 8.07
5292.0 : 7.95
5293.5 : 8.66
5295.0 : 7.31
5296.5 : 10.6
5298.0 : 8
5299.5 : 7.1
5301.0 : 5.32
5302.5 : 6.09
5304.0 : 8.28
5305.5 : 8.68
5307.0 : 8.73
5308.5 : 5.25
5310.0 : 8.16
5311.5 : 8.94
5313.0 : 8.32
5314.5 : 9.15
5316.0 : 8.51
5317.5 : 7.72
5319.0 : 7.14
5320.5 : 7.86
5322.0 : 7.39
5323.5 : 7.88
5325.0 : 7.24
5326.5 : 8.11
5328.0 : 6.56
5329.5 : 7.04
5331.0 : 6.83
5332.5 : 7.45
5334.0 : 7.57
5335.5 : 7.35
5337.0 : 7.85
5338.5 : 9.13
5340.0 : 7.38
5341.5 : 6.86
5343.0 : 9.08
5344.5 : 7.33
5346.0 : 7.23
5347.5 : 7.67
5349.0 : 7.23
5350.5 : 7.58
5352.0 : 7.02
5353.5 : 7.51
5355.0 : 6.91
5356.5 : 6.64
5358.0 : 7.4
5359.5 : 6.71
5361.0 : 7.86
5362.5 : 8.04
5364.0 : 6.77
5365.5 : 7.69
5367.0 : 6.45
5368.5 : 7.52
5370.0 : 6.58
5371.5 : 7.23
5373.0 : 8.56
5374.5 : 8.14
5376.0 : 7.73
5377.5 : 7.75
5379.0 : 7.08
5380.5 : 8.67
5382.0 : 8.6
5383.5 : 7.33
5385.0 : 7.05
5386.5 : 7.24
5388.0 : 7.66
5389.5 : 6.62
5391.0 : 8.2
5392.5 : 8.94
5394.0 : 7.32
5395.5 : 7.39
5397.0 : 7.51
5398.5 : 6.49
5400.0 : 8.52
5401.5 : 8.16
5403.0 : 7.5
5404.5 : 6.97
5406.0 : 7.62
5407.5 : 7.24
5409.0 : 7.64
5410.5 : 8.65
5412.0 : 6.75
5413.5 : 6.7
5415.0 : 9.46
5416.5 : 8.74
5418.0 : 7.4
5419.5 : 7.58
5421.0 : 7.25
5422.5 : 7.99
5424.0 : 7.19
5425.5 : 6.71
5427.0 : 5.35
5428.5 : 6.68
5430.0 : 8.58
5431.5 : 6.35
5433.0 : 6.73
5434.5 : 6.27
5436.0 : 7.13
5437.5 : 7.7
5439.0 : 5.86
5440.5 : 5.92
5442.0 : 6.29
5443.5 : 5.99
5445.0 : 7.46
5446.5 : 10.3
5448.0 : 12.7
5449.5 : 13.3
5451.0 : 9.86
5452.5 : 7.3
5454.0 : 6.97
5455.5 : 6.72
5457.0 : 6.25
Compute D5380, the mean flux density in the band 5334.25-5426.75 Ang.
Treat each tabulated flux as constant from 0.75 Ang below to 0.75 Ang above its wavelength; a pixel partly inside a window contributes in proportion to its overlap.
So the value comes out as 7.55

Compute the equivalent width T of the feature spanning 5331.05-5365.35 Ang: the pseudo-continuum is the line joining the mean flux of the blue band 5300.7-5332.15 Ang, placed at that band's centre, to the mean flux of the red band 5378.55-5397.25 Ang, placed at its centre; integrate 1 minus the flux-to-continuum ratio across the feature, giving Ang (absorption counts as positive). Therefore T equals 0.8 Ang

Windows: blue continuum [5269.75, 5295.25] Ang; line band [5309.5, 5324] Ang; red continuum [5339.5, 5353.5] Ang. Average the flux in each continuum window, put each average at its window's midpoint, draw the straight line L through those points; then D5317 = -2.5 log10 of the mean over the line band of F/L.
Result -0.10 mag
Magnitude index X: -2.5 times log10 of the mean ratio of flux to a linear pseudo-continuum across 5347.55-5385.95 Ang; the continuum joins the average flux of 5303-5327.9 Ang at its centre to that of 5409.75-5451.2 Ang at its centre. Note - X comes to 0.05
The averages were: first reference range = 7.9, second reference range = 7.72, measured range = 7.45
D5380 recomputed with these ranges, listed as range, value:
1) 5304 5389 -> 7.6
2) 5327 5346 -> 7.53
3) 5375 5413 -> 7.62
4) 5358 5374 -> 7.36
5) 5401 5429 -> 7.45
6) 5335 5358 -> 7.52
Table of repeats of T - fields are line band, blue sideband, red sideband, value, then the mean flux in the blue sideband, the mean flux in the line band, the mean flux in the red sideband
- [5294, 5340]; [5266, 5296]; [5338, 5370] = -2.17 Ang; 7.34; 7.72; 7.4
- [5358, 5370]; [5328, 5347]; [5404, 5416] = 0.54 Ang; 7.55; 7.25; 7.67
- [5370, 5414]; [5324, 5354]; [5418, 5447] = -2.43 Ang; 7.5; 7.62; 7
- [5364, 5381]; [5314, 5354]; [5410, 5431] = 0.04 Ang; 7.61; 7.53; 7.47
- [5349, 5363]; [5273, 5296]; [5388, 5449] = 0.38 Ang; 7.44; 7.28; 7.52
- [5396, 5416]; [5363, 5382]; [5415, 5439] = -0.81 Ang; 7.56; 7.64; 7.21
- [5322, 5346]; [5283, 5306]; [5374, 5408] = 0.30 Ang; 7.67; 7.56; 7.64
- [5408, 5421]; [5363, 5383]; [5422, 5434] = -1.35 Ang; 7.6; 7.82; 6.91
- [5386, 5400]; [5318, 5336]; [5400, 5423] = 0.20 Ang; 7.37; 7.55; 7.73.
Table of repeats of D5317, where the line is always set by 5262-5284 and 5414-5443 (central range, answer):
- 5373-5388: -0.10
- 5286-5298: -0.16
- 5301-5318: -0.13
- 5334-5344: -0.13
